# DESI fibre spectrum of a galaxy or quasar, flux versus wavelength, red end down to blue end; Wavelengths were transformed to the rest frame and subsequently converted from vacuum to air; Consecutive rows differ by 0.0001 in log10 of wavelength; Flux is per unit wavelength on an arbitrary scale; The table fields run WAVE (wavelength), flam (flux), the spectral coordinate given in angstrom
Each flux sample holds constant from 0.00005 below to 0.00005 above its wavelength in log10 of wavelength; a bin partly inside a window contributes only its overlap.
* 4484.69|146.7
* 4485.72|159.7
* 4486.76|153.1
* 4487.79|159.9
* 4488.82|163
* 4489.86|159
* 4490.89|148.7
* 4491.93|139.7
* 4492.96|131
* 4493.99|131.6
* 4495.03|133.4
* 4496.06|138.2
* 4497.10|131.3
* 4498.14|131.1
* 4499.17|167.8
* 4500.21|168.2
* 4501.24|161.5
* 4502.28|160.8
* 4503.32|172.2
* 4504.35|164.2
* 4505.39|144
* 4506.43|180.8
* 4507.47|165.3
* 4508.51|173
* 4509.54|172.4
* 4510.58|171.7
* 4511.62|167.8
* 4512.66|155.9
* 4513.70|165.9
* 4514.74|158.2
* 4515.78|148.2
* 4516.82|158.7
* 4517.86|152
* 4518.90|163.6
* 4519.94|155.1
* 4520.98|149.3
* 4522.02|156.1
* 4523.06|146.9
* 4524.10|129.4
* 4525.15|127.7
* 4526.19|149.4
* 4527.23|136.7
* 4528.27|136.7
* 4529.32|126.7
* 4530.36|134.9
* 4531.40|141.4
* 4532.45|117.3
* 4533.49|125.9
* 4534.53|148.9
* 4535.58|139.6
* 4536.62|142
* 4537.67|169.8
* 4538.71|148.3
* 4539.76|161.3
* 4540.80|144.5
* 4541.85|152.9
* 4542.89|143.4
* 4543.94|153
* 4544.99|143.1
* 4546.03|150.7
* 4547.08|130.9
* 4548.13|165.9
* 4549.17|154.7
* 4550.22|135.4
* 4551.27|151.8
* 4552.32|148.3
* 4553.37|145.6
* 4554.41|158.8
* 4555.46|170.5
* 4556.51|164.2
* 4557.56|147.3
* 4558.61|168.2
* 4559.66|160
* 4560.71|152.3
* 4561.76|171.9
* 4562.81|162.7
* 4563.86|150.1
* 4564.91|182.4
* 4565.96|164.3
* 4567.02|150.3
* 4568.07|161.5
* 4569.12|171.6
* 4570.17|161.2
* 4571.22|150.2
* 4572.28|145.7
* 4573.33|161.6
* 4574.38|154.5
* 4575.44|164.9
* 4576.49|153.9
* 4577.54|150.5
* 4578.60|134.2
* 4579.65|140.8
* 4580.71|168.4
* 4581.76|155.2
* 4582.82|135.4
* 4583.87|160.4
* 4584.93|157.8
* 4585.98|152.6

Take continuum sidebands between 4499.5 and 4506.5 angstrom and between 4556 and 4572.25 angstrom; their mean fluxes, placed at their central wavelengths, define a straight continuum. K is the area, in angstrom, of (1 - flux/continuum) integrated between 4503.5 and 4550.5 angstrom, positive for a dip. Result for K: 3.47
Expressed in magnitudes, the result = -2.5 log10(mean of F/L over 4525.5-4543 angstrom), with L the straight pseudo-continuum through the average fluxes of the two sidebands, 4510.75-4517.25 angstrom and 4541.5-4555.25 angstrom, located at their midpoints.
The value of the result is 0.08 mag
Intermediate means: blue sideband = 160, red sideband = 149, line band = 142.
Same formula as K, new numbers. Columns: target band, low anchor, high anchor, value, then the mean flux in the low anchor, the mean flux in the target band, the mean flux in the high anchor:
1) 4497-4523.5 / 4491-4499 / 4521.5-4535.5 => -4.5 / 136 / 160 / 137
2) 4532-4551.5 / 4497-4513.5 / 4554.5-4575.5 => 1.8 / 163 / 146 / 161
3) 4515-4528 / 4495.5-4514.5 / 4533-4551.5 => 0.6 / 161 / 148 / 148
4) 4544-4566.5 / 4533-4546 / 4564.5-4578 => -0.4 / 148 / 156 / 159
